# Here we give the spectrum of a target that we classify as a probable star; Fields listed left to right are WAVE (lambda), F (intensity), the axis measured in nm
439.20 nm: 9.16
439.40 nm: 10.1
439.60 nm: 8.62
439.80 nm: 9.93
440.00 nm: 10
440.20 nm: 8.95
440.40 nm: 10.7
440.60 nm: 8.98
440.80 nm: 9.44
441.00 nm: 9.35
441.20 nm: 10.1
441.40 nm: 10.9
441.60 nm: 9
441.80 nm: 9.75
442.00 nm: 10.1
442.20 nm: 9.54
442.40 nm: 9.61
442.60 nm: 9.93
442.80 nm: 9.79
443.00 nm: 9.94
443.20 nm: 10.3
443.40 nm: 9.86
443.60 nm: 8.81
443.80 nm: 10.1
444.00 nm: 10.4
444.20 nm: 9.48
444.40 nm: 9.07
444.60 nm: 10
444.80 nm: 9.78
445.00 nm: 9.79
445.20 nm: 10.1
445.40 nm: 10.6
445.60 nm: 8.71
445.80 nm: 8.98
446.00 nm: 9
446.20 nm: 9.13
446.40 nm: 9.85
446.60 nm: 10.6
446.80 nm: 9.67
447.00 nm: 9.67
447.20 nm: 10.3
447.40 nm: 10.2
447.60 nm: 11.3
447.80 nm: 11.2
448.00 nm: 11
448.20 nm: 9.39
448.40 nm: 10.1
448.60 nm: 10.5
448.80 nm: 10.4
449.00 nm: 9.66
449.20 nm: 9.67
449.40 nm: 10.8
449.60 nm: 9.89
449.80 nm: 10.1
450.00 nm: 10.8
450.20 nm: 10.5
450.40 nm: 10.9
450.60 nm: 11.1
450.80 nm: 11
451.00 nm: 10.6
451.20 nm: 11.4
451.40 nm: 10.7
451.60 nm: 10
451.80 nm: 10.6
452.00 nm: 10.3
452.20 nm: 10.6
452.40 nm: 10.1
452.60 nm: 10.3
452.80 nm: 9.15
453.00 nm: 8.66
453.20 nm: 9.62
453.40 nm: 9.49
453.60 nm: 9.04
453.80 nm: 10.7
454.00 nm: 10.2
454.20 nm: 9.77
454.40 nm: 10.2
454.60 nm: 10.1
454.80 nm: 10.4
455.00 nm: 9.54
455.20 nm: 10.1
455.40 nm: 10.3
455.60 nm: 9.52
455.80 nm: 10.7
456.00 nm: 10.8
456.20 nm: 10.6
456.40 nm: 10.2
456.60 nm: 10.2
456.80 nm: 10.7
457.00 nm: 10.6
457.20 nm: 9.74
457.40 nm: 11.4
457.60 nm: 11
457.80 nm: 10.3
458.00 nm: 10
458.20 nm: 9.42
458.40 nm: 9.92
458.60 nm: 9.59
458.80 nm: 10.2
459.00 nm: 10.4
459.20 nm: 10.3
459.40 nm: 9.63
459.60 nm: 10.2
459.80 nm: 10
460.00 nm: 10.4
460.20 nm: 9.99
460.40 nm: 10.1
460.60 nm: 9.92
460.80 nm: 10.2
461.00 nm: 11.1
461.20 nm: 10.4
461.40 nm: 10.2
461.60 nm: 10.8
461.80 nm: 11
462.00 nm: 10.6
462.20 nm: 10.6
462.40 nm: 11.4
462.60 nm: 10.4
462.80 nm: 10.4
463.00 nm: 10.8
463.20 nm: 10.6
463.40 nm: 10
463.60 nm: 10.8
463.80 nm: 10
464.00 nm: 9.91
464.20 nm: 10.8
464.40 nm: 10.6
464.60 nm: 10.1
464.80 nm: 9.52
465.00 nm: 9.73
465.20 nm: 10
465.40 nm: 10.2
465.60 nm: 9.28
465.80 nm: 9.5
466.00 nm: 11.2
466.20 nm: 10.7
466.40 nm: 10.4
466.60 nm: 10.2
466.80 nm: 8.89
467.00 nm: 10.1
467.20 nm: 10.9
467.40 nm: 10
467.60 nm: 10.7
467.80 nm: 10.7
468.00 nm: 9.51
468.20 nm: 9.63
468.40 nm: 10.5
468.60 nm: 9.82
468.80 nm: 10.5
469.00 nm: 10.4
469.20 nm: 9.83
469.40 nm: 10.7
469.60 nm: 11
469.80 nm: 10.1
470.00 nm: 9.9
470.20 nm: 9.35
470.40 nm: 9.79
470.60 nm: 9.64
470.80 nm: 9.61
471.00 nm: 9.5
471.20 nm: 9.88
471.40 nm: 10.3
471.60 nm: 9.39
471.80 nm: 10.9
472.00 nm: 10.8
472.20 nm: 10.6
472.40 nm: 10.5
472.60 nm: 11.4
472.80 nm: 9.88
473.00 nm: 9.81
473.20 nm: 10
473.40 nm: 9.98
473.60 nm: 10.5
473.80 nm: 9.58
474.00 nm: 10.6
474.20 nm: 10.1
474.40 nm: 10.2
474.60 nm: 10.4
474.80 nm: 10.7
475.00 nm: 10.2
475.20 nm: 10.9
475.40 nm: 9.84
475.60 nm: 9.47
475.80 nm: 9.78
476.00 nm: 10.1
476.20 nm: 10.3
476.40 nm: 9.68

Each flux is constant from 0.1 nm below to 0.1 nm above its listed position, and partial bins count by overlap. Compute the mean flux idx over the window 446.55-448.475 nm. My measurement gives 10.3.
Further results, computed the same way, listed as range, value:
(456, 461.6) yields 10.3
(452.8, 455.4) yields 9.81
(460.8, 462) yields 10.7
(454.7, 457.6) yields 10.4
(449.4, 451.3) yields 10.7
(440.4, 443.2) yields 9.78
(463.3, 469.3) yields 10.1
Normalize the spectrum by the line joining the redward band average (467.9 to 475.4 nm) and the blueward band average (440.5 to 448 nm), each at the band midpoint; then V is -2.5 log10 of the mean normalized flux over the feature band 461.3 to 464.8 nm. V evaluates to -0.05 mag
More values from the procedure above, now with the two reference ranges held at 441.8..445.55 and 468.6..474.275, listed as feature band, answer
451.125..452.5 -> -0.063 mag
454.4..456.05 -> -0.022 mag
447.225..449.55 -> -0.052 mag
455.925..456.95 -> -0.055 mag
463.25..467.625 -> -0.008 mag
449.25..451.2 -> -0.078 mag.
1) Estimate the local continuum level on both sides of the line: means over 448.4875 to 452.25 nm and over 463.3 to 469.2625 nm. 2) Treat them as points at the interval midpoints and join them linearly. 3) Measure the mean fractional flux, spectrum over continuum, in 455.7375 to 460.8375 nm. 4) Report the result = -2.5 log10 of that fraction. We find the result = 0.01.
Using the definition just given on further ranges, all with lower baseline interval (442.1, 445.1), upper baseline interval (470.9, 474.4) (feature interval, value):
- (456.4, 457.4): -0.05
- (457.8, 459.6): 0.00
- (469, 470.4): 0.00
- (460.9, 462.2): -0.07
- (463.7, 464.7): -0.02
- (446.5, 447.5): -0.03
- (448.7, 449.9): -0.03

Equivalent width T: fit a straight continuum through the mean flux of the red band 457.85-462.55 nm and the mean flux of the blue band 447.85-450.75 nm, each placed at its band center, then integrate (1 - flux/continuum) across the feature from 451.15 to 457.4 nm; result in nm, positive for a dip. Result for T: 0.11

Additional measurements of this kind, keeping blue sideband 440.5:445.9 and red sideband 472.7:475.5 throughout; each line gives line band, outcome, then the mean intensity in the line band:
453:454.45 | 0.02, 9.77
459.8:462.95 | -0.16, 10.5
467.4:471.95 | 0.02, 10.1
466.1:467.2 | -0.01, 10.1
